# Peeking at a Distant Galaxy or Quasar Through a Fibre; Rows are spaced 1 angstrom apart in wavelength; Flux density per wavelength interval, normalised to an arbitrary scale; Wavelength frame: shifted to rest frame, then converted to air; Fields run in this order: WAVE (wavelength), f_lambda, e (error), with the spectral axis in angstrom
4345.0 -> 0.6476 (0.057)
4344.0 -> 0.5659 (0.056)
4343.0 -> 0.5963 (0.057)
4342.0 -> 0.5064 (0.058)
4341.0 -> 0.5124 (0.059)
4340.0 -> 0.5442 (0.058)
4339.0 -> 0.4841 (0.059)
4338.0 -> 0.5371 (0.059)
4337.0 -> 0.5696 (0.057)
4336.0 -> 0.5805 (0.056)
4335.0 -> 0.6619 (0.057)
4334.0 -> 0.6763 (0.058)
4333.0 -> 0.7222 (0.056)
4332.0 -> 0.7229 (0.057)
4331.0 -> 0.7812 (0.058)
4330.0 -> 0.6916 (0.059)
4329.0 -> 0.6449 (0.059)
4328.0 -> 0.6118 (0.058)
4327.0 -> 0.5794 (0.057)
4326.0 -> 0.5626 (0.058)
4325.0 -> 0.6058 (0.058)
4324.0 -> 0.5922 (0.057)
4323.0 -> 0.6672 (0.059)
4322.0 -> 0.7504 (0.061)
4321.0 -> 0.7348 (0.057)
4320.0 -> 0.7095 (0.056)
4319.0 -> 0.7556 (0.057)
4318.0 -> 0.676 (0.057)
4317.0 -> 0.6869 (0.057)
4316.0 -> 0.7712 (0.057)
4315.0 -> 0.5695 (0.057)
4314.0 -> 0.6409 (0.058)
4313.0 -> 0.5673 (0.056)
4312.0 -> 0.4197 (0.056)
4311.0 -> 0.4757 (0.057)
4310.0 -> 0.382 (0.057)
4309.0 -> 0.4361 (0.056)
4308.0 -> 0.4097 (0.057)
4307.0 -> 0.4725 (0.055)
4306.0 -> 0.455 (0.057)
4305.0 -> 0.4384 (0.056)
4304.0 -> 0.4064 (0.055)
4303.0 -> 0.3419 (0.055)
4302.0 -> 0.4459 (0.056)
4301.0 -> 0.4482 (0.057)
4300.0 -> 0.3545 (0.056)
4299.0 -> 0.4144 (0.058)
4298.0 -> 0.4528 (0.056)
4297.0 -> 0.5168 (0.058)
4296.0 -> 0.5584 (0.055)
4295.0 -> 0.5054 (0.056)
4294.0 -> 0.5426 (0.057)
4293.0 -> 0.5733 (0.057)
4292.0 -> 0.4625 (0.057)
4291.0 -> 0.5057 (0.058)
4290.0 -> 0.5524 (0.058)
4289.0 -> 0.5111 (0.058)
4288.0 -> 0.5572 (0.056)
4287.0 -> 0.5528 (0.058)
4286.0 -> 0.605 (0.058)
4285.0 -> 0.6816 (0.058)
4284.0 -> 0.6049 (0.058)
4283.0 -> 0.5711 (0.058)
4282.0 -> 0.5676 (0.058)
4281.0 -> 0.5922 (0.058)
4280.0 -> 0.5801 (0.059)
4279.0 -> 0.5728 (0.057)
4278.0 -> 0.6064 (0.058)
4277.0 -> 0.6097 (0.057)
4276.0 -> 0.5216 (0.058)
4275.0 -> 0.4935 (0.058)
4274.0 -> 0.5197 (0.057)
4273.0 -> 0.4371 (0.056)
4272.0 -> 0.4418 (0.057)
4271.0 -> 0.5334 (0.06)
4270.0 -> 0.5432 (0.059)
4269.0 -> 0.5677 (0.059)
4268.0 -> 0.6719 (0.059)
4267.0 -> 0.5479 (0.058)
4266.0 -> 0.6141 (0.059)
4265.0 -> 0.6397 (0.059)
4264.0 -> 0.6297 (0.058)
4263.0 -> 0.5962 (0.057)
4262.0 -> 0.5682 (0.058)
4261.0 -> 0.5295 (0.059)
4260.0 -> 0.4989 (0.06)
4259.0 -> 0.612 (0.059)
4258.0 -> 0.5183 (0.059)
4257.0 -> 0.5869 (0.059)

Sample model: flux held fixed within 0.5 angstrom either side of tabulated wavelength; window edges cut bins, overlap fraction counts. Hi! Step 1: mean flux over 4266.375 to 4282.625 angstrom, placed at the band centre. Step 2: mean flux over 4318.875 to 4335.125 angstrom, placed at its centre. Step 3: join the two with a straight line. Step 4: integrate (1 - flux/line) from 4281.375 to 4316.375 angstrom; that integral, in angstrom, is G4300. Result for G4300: 5.7 angstrom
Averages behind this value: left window 0.551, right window 0.673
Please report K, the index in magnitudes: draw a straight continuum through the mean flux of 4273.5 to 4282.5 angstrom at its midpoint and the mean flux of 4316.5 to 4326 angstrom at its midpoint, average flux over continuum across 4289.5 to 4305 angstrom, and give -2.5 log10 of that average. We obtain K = 0.287 mag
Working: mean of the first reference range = 0.563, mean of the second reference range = 0.68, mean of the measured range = 0.471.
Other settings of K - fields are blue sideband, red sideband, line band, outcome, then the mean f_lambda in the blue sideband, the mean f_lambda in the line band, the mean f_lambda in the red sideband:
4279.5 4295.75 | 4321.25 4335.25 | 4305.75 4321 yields 0.11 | 0.56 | 0.569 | 0.663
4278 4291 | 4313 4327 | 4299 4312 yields 0.43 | 0.577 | 0.422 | 0.664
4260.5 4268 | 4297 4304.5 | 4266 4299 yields -0.09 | 0.595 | 0.548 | 0.416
